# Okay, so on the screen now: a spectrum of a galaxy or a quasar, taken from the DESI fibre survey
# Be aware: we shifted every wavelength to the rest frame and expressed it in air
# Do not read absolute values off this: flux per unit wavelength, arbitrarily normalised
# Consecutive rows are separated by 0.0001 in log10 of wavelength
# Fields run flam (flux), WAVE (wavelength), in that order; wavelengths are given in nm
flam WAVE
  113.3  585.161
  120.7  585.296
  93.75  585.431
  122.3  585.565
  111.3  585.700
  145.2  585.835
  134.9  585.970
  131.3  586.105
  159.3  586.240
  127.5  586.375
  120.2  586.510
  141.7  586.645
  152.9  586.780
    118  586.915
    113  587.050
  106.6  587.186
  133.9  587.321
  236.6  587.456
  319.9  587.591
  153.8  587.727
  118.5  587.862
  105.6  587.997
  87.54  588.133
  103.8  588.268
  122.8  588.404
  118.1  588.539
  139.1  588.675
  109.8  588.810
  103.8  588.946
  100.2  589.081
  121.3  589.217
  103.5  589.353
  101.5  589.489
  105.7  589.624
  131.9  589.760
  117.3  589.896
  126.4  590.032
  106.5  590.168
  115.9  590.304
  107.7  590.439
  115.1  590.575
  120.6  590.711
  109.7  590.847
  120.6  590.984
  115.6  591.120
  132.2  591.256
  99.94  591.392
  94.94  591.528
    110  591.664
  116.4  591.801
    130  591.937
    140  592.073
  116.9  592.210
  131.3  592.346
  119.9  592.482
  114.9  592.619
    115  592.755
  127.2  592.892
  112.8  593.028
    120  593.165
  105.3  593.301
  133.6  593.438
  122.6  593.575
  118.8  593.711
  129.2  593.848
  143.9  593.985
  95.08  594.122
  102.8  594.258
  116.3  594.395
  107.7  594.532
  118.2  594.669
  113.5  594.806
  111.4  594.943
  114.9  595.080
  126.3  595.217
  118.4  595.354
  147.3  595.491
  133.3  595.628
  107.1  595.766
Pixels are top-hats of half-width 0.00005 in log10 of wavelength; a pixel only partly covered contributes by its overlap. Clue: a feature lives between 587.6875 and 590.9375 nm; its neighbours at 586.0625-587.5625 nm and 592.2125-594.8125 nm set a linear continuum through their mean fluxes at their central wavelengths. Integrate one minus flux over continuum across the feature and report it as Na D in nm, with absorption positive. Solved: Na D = 0.50 nm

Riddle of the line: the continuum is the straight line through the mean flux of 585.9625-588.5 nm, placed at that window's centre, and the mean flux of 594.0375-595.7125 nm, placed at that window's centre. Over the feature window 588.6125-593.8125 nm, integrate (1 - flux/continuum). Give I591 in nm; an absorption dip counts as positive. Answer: 0.48 nm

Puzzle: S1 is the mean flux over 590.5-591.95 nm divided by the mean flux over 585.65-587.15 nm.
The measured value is 0.87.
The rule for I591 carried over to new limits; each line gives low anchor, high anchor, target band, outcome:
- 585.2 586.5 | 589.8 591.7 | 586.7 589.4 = -0.28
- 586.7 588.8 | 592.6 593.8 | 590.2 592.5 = 0.17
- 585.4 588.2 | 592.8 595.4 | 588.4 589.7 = 0.21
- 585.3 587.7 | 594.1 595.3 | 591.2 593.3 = 0.07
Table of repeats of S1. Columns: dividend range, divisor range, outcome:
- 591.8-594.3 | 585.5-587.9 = 0.82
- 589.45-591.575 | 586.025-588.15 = 0.78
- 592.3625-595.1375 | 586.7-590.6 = 0.92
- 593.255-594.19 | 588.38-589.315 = 1.05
